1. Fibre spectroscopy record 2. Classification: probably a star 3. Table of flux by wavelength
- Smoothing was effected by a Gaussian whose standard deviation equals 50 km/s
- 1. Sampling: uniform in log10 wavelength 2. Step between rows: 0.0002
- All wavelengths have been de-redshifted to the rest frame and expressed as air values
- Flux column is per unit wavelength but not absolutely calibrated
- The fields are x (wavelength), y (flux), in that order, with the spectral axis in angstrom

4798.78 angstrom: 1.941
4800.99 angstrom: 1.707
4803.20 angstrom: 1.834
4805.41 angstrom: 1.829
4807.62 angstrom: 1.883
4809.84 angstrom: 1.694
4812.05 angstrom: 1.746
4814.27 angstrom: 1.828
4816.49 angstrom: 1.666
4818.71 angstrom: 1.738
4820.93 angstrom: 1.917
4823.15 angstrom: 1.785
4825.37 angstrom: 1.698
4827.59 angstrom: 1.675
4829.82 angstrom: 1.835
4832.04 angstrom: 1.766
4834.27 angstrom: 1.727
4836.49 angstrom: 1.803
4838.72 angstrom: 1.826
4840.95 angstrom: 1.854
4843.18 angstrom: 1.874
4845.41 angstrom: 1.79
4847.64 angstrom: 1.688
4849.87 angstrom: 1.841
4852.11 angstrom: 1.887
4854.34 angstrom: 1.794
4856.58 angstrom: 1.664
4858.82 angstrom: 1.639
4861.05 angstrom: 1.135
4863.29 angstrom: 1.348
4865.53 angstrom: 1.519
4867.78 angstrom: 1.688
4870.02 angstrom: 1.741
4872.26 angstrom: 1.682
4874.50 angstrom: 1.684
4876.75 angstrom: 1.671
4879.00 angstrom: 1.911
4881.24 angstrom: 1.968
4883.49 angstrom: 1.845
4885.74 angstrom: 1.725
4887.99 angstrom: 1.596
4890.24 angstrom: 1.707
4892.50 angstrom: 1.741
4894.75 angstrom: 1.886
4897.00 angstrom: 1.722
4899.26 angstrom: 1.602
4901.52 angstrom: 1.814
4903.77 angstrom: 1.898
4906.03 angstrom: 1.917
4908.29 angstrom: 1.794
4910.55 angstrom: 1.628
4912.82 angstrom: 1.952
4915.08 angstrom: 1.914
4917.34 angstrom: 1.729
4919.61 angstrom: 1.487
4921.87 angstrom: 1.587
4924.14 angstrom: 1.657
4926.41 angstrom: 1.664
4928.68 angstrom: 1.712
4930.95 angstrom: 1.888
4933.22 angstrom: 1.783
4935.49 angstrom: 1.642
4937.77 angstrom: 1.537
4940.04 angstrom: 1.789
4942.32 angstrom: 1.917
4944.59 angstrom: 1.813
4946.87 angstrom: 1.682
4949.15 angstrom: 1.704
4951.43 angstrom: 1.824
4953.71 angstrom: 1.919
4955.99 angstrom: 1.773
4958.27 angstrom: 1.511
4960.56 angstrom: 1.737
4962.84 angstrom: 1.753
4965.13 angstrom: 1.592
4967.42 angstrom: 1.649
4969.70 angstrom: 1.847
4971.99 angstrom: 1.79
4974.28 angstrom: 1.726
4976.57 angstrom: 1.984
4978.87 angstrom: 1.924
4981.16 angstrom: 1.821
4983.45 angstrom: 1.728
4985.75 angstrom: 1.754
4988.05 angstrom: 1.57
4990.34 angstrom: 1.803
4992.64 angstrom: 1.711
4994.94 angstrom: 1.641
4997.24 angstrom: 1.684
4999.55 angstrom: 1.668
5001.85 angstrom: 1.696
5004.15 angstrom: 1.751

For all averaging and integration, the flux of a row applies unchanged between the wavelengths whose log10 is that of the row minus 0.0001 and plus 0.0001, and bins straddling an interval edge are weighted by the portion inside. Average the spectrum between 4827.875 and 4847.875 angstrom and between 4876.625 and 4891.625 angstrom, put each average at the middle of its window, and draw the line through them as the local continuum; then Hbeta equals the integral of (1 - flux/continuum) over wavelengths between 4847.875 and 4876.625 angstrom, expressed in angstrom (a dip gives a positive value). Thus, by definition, 2.4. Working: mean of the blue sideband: 1.8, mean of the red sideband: 1.78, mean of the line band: 1.64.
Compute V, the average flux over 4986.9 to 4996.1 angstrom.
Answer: 1.68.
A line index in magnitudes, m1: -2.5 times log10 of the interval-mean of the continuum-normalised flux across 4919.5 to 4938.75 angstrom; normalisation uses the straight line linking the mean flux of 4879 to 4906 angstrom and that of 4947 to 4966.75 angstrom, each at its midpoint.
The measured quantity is 0.05 mag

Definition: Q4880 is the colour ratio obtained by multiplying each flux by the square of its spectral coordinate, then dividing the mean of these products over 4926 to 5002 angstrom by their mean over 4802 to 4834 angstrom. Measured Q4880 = 1.04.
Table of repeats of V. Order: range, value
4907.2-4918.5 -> 1.8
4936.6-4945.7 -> 1.76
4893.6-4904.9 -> 1.79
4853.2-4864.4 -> 1.52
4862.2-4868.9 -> 1.52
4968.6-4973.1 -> 1.82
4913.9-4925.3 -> 1.68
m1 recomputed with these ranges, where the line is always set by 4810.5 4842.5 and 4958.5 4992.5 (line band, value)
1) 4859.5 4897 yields 0.06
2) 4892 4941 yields 0.01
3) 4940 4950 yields -0.01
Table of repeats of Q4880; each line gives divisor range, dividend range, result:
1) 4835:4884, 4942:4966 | 1.05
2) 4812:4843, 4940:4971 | 1.04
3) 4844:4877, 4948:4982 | 1.12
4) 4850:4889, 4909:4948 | 1.05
